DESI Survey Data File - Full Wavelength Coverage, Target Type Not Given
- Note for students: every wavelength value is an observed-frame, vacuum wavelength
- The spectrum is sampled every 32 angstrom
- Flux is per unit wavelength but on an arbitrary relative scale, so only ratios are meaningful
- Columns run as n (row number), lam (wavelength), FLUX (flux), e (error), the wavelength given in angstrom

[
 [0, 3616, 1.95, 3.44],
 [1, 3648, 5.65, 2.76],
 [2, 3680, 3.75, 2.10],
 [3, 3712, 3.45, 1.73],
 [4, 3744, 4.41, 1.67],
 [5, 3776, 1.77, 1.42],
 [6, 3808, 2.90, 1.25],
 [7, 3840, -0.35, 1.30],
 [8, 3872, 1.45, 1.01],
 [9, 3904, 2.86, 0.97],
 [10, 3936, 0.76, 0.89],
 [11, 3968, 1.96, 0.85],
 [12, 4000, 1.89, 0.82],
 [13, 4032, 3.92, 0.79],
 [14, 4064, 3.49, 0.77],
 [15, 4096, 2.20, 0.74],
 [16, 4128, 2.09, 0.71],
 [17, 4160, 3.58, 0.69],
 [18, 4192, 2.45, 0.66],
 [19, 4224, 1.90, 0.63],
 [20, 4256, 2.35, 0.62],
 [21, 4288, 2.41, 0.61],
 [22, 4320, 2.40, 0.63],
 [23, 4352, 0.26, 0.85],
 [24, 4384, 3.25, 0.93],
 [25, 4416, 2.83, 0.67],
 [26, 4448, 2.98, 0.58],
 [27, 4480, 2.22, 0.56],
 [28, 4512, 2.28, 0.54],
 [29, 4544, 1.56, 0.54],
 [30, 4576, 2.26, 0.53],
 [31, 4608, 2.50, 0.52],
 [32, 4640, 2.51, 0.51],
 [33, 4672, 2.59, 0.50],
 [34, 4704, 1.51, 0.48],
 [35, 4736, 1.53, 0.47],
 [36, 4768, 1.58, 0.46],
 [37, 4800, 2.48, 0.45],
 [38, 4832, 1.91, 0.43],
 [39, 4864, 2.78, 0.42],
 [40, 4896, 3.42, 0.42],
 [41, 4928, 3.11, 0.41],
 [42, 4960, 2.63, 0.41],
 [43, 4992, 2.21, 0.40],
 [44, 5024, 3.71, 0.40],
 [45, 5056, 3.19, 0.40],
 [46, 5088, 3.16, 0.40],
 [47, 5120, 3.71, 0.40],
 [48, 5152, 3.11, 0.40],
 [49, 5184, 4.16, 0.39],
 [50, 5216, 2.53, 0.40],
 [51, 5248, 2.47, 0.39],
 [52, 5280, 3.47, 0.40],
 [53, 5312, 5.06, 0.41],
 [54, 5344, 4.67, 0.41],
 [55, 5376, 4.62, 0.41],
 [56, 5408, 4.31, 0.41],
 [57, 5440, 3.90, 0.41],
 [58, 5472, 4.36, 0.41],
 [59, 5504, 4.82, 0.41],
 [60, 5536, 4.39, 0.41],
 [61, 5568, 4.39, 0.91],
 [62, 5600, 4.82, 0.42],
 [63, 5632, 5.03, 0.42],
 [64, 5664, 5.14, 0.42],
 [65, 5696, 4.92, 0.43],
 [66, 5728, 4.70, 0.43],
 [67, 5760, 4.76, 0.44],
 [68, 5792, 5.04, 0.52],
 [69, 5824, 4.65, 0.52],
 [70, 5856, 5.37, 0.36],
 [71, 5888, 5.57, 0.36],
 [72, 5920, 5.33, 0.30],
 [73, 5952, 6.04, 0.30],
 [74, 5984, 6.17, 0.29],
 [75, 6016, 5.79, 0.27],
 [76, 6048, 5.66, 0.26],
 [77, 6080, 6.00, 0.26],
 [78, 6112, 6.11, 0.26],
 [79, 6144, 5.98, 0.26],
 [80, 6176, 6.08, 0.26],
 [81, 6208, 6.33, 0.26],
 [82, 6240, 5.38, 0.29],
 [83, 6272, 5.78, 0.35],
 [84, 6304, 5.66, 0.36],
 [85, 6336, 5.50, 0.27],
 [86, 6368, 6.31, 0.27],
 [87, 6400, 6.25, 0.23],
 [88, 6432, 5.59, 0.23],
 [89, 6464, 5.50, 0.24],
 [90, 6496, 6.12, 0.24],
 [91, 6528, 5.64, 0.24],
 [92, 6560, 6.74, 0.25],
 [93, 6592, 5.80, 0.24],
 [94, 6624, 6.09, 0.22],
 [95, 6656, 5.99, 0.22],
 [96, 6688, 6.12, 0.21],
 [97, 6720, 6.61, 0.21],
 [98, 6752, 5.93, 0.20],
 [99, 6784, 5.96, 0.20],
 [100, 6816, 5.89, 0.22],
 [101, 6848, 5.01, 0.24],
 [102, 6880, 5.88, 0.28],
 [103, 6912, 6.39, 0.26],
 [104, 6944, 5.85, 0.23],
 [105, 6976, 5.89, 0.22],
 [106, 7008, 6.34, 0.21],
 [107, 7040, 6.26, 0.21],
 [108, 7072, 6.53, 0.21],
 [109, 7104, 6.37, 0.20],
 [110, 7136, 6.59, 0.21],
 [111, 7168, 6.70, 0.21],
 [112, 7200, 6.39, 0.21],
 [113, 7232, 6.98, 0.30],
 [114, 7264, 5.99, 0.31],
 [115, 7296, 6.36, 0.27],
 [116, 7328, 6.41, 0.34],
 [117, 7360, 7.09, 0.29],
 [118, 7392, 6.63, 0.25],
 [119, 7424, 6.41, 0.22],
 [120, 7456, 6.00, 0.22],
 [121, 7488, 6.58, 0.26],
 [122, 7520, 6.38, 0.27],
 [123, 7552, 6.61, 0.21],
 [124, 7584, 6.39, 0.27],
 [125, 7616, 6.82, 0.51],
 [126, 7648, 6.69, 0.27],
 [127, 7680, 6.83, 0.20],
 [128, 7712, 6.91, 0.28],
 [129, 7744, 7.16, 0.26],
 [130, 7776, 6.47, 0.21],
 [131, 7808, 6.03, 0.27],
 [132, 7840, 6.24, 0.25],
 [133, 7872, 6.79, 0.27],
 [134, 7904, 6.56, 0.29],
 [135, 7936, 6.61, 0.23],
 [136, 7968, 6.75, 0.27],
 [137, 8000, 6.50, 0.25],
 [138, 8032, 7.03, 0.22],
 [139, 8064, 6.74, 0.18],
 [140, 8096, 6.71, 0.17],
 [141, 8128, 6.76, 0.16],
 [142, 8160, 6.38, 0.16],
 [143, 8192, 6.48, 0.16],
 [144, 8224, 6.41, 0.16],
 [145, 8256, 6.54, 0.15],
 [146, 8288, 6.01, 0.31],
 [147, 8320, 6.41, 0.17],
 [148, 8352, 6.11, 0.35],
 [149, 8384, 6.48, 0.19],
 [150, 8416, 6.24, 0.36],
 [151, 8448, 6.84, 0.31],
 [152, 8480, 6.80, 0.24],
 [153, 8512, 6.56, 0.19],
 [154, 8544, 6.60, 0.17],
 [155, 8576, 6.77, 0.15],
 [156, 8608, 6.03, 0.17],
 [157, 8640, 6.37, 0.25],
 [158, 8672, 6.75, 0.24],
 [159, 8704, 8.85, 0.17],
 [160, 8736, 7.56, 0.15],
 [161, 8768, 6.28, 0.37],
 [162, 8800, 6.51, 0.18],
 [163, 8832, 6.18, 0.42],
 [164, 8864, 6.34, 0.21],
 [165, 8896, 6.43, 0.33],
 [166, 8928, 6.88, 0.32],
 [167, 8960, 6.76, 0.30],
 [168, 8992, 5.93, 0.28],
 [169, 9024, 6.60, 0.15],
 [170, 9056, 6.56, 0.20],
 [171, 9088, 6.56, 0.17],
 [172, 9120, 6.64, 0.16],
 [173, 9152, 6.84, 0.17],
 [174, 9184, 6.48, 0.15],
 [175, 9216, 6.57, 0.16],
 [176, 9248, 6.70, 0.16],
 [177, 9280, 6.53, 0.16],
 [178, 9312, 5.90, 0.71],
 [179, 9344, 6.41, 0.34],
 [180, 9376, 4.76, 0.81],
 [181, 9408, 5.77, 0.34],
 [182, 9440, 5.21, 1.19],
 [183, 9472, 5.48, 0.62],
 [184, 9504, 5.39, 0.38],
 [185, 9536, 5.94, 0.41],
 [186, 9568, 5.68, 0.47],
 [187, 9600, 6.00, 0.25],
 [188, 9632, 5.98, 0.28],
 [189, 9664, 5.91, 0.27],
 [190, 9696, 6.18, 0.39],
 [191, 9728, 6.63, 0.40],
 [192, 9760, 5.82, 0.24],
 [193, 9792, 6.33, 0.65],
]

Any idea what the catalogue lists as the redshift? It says 0.325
